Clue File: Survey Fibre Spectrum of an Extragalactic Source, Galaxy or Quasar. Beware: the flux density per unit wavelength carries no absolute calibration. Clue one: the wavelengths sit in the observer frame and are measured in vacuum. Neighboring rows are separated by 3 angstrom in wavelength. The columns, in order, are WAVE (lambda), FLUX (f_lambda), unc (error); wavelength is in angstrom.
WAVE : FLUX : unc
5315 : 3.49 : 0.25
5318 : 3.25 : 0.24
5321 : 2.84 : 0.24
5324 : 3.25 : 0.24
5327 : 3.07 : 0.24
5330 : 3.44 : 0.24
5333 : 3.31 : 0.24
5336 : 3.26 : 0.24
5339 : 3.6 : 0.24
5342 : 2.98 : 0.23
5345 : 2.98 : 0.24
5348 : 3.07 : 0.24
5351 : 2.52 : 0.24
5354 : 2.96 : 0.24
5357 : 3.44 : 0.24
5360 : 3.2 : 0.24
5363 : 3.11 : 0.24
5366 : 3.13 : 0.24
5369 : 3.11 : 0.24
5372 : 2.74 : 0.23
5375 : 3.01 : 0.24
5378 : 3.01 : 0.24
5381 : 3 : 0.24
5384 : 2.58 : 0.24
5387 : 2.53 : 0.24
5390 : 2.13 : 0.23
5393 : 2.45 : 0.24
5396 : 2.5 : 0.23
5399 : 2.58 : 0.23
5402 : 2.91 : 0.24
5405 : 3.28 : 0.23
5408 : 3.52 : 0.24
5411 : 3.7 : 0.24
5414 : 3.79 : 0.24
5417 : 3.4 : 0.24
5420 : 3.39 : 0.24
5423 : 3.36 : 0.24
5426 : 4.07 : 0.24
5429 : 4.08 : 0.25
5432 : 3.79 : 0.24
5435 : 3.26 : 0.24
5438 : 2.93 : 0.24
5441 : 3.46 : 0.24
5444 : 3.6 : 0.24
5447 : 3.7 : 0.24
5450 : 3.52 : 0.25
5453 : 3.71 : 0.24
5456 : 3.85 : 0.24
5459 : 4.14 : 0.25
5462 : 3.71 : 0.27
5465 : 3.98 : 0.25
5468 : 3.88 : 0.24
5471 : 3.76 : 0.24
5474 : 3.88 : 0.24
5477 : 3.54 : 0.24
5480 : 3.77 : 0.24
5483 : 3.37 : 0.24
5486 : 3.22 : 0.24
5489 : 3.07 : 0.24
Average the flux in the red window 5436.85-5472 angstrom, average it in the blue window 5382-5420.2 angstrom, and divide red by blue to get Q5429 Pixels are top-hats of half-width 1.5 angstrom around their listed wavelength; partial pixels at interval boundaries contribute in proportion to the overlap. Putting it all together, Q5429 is 1.24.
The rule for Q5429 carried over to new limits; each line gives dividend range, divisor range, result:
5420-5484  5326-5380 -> 1.18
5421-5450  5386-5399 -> 1.48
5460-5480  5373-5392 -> 1.40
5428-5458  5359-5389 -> 1.23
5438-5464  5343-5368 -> 1.20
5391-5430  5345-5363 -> 1.08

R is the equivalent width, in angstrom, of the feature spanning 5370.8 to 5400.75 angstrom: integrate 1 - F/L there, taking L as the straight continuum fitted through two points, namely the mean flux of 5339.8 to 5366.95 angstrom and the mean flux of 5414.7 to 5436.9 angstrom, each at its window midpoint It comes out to 5.86 angstrom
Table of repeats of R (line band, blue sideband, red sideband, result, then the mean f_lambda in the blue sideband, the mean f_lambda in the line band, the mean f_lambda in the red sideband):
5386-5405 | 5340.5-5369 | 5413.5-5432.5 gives 4.7 angstrom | 3.05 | 2.58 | 3.69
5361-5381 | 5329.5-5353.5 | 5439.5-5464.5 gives 1.6 angstrom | 3.12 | 3.02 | 3.72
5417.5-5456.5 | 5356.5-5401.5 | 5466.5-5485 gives -2.9 angstrom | 2.82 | 3.58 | 3.69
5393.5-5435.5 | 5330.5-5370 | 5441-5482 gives 1.4 angstrom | 3.14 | 3.38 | 3.76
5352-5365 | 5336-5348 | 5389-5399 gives -1.0 angstrom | 3.18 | 3.15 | 2.4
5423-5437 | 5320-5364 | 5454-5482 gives -0.4 angstrom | 3.14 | 3.72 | 3.82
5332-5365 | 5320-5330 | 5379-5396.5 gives -2.5 angstrom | 3.12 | 3.13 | 2.55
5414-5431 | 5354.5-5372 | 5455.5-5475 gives -0.5 angstrom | 3.15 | 3.68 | 3.89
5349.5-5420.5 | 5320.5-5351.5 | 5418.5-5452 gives 7.6 angstrom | 3.15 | 2.99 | 3.56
